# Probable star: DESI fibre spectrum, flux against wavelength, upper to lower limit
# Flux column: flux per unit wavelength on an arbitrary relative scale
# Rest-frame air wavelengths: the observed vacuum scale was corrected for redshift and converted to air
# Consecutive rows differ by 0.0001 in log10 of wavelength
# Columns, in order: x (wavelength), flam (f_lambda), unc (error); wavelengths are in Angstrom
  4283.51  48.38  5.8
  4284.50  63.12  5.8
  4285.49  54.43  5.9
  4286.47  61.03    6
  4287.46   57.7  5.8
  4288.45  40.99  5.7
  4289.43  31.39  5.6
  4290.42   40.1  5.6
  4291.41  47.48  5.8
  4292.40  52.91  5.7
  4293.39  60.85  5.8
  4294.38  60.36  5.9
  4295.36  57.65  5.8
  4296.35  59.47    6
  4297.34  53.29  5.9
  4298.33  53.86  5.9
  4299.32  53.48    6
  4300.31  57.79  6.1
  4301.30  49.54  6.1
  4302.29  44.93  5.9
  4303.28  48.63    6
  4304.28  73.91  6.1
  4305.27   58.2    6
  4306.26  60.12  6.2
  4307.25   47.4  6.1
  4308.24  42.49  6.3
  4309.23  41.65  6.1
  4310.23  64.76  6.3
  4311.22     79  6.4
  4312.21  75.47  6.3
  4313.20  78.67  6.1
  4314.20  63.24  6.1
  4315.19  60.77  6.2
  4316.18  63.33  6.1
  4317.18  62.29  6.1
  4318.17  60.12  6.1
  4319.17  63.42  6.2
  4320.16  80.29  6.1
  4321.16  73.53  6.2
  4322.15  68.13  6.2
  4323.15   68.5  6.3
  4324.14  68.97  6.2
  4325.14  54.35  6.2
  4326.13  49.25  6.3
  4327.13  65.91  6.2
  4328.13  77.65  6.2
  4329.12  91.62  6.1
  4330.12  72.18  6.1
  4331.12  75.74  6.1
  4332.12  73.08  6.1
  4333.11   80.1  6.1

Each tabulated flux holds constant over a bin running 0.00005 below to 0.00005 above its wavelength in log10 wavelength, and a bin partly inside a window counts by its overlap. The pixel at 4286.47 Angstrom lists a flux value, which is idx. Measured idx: 61.03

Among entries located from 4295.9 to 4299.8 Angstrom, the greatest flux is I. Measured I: 59.47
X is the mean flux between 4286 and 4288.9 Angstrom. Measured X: 53.3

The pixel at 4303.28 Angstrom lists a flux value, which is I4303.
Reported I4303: 48.63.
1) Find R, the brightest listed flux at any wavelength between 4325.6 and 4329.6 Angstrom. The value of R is 91.62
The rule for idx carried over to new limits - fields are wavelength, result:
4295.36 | 57.65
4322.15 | 68.13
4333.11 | 80.1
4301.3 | 49.54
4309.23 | 41.65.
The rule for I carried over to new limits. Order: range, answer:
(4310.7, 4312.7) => 79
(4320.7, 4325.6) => 73.53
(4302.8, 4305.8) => 73.91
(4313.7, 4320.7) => 80.29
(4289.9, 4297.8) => 60.85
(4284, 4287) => 63.12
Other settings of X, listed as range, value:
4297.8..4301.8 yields 53.7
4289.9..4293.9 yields 50.1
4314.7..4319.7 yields 62.1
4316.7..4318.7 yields 61.2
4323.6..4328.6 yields 63.2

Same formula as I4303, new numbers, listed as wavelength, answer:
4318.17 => 60.12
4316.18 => 63.33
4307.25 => 47.4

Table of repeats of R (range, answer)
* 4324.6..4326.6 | 54.35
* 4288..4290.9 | 40.99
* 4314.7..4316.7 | 63.33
